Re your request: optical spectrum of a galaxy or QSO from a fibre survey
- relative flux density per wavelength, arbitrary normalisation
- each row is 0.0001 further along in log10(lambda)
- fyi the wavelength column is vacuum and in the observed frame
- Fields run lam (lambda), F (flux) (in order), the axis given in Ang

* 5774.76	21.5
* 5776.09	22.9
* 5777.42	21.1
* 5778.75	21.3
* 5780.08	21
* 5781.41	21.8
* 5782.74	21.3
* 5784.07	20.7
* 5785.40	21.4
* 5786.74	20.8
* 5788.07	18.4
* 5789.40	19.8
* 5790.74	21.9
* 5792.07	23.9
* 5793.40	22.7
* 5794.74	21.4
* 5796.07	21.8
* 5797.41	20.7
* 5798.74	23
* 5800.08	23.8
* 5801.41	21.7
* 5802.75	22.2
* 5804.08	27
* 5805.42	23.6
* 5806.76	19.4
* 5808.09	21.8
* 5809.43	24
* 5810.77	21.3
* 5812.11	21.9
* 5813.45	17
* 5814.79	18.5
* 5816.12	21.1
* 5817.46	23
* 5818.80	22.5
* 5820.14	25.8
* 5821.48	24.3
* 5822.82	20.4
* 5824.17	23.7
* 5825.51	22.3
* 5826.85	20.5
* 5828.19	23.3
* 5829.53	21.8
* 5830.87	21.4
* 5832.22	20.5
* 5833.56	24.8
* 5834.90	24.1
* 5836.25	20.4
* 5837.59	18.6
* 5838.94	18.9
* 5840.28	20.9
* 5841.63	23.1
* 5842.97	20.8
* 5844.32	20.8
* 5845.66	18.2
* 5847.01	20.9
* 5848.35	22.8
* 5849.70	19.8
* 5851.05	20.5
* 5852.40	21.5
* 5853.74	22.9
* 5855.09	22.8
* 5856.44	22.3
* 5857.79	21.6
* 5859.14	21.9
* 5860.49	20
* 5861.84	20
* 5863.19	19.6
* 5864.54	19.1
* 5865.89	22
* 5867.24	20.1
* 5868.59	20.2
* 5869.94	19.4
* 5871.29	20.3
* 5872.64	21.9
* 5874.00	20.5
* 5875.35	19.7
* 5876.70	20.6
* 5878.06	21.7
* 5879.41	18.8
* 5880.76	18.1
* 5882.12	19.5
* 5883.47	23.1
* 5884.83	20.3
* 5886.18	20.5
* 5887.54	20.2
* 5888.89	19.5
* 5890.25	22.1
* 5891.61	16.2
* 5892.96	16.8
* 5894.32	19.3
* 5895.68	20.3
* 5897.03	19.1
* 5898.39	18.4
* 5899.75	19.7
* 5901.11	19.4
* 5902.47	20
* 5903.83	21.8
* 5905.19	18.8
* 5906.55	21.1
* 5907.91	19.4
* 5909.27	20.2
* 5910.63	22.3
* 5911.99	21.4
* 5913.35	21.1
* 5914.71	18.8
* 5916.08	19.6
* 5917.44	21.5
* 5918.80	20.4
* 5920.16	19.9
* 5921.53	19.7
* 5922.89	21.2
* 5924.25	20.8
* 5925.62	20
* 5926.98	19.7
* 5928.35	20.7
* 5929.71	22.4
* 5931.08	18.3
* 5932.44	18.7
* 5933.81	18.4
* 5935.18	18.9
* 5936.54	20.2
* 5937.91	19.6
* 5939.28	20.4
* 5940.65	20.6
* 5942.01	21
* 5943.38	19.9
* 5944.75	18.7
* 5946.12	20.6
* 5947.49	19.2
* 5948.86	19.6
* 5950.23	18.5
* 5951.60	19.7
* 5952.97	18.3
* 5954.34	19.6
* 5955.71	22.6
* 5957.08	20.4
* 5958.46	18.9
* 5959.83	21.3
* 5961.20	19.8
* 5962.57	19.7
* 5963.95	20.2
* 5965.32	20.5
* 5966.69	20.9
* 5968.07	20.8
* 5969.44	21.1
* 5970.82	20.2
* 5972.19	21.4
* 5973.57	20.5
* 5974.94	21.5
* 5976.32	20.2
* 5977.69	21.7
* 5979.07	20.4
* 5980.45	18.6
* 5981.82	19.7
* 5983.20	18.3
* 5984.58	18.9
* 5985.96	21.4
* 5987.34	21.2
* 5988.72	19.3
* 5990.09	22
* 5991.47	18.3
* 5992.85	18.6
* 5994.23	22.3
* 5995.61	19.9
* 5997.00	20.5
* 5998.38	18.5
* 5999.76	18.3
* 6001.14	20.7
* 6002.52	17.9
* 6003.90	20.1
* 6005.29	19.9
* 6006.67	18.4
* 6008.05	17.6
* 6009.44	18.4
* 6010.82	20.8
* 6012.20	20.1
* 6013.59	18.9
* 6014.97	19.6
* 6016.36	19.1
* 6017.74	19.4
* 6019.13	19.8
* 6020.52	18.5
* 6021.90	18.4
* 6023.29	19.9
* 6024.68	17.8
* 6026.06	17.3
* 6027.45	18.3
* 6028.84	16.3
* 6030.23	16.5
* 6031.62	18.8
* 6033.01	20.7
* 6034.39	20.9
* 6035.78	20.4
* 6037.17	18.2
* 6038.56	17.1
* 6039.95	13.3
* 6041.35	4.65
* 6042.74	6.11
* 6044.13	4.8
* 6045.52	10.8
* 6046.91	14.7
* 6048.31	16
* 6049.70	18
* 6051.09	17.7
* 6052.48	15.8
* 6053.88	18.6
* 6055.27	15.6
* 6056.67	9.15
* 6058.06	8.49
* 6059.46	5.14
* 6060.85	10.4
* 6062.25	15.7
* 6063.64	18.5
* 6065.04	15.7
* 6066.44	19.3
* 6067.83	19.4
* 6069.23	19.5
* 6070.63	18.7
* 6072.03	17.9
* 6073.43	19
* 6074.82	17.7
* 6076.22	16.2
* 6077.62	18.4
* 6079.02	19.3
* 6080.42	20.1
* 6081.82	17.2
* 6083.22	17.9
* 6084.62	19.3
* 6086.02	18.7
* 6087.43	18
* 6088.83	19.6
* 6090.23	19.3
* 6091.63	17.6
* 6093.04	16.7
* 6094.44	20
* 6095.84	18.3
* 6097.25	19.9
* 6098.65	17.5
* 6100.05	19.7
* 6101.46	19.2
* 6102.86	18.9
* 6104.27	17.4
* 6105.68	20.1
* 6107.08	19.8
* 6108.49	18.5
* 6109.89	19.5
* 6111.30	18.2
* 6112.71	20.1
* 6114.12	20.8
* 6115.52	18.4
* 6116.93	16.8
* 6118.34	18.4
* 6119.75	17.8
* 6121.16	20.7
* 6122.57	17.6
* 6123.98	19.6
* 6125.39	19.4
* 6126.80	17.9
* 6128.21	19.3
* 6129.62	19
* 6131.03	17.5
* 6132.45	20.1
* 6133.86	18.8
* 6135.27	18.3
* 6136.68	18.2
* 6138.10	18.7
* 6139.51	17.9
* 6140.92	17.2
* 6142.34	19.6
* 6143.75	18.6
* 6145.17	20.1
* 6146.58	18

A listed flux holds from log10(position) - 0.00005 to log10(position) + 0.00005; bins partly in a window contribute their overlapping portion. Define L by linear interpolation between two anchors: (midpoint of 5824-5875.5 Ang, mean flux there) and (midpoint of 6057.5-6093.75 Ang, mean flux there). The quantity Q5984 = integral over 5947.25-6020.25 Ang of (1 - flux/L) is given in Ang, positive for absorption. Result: -4.4 Ang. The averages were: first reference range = 21.1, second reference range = 17.1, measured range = 19.9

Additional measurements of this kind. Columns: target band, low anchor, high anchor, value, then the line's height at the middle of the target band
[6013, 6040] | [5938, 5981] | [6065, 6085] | 0.9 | 19.2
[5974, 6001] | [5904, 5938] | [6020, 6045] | -3.6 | 17.6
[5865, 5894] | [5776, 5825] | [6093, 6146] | 1.4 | 21.1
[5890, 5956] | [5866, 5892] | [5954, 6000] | 1.2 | 20.2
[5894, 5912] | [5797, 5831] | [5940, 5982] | 0.8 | 21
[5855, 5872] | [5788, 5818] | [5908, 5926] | 0.4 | 21.1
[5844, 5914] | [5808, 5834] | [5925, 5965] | 2.1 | 21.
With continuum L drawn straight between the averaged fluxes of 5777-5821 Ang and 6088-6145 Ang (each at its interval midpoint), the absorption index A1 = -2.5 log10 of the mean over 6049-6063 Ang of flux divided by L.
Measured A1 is 0.39 mag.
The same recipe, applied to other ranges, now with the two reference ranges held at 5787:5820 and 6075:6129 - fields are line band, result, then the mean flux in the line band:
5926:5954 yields 0.040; 19.7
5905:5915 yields 0.010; 20.5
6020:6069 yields 0.249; 15.4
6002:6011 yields 0.044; 18.9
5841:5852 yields 0.026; 20.9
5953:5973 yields -0.015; 20.5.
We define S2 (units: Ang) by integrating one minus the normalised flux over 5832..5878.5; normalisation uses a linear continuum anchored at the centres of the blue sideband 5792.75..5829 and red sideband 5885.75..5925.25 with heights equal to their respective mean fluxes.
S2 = 0.4 Ang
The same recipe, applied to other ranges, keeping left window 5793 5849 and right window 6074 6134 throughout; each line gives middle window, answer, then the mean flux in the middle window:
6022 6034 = 0.78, 18.3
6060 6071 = 1.27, 16.9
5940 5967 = 0.51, 20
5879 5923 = 2.10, 19.9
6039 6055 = 5.31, 12.9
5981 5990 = 0.04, 19.9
